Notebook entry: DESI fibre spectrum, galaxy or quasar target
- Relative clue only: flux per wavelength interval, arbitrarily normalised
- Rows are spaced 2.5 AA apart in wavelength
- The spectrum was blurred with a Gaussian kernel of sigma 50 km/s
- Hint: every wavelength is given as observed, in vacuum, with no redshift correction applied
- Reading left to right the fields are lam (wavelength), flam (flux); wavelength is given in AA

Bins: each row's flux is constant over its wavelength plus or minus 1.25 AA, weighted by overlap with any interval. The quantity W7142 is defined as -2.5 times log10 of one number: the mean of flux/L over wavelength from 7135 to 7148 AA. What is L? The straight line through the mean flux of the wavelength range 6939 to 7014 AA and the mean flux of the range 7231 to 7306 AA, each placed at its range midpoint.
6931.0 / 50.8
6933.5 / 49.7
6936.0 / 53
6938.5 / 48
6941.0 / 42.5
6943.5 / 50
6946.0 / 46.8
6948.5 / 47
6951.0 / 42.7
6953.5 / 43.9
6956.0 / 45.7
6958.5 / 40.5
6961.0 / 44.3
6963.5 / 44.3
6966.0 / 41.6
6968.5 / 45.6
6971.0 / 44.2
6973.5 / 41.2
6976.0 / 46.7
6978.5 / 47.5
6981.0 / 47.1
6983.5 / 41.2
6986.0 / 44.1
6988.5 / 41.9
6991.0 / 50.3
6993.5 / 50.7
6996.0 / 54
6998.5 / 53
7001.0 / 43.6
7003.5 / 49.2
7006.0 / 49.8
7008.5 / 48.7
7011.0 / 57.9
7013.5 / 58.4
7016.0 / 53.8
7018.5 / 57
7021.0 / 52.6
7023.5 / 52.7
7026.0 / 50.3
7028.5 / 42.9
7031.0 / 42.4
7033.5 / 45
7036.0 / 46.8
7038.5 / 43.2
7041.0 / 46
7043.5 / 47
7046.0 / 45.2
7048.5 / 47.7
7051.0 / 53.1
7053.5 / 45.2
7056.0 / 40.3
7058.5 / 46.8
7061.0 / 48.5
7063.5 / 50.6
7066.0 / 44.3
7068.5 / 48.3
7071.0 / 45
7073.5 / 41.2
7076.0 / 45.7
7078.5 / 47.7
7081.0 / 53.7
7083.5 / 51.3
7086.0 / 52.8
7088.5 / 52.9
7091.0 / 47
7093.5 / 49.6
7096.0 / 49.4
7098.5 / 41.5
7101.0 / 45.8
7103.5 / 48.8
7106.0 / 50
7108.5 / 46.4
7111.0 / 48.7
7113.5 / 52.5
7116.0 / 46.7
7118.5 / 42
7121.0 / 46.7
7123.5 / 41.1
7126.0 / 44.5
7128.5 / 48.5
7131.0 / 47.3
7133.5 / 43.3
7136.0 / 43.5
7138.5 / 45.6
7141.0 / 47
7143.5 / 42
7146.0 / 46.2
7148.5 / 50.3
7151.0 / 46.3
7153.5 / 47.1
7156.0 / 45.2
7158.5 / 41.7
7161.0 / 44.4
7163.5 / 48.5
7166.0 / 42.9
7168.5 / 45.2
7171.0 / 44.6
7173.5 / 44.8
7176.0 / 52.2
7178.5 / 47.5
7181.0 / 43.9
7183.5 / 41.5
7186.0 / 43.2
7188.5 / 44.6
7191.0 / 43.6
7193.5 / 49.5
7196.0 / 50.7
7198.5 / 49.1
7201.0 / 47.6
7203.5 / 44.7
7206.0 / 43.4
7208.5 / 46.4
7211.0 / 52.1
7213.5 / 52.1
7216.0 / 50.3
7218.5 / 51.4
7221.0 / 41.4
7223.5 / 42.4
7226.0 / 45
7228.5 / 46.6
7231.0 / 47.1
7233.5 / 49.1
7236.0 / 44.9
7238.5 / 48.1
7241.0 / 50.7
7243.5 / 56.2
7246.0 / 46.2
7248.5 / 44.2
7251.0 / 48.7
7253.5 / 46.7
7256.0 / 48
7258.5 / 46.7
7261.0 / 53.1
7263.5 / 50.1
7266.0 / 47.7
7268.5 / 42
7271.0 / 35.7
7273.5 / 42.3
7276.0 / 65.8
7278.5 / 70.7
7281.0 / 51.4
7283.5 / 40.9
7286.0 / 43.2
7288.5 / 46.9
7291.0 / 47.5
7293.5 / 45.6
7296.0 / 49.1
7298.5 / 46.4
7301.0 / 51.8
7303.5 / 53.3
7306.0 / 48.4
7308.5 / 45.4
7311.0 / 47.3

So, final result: 0.06 mag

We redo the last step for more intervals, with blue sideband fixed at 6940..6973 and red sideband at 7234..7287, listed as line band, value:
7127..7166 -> 0.03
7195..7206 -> 0.01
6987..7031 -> -0.12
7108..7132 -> 0.01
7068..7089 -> -0.05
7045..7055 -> -0.04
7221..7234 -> 0.07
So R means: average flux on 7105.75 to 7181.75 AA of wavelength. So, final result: 46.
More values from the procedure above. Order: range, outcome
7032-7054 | 46.6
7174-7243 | 47.1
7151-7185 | 45.4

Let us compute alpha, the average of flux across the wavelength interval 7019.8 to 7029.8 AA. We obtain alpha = 49.6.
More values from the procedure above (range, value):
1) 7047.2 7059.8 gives 46.6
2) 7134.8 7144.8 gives 44.5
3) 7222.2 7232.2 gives 45.2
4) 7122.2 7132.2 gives 45.3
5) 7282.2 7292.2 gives 44.6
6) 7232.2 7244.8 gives 49.8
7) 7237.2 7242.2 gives 49.3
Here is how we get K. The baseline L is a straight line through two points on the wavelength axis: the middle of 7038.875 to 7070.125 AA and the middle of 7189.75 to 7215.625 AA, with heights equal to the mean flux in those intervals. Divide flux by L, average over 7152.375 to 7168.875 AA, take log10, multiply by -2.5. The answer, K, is 0.06 mag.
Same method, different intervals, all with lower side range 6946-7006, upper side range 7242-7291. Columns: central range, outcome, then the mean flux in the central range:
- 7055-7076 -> 0.023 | 45.7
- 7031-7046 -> 0.026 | 45.3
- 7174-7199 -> 0.034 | 46.5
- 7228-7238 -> 0.031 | 47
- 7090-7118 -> -0.014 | 47.7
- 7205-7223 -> 0.005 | 48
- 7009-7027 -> -0.179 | 54.5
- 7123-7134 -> 0.047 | 45.3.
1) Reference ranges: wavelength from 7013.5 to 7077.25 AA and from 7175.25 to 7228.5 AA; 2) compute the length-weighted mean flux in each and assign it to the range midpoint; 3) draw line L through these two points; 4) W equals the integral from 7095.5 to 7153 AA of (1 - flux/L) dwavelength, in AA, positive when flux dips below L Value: 1.1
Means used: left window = 47.5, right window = 46.7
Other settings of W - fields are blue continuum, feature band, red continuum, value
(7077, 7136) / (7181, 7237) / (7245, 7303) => 1.72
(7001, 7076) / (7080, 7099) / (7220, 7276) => -0.87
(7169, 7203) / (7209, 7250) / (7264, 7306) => -0.50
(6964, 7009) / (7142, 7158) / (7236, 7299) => 0.58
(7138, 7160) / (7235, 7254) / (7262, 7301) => -0.24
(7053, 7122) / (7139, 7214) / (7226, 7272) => 1.89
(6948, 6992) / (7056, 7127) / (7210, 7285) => -1.81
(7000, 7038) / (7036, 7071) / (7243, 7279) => 2.29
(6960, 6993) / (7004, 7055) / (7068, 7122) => -3.43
